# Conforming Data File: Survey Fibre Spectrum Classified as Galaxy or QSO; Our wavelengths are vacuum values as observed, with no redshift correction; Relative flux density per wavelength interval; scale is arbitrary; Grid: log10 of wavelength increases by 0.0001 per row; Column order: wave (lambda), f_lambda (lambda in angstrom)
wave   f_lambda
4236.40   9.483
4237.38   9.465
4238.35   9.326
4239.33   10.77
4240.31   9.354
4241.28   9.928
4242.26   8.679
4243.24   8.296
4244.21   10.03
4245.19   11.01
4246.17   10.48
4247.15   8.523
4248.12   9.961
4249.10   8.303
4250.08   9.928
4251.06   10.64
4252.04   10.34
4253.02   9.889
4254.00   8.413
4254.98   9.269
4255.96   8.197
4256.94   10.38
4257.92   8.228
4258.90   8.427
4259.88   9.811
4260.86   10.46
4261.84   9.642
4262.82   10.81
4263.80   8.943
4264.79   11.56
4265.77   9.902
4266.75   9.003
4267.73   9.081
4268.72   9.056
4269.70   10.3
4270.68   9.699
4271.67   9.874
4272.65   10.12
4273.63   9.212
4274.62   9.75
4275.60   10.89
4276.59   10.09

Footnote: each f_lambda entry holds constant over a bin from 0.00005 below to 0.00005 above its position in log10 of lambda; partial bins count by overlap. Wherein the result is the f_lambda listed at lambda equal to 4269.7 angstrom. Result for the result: 10.3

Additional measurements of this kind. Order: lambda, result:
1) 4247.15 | 8.523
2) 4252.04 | 10.34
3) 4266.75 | 9.003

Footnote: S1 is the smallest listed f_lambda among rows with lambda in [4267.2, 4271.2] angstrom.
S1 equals 9.056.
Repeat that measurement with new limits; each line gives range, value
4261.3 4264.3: 8.943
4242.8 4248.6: 8.296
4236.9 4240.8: 9.326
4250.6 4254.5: 8.413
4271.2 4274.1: 9.212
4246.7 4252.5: 8.303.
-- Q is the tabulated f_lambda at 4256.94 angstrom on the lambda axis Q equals 10.38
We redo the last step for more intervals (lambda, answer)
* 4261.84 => 9.642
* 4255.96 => 8.197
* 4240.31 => 9.354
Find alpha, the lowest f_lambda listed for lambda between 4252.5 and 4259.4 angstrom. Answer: 8.197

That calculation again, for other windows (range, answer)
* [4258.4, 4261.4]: 8.427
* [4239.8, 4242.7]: 8.679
